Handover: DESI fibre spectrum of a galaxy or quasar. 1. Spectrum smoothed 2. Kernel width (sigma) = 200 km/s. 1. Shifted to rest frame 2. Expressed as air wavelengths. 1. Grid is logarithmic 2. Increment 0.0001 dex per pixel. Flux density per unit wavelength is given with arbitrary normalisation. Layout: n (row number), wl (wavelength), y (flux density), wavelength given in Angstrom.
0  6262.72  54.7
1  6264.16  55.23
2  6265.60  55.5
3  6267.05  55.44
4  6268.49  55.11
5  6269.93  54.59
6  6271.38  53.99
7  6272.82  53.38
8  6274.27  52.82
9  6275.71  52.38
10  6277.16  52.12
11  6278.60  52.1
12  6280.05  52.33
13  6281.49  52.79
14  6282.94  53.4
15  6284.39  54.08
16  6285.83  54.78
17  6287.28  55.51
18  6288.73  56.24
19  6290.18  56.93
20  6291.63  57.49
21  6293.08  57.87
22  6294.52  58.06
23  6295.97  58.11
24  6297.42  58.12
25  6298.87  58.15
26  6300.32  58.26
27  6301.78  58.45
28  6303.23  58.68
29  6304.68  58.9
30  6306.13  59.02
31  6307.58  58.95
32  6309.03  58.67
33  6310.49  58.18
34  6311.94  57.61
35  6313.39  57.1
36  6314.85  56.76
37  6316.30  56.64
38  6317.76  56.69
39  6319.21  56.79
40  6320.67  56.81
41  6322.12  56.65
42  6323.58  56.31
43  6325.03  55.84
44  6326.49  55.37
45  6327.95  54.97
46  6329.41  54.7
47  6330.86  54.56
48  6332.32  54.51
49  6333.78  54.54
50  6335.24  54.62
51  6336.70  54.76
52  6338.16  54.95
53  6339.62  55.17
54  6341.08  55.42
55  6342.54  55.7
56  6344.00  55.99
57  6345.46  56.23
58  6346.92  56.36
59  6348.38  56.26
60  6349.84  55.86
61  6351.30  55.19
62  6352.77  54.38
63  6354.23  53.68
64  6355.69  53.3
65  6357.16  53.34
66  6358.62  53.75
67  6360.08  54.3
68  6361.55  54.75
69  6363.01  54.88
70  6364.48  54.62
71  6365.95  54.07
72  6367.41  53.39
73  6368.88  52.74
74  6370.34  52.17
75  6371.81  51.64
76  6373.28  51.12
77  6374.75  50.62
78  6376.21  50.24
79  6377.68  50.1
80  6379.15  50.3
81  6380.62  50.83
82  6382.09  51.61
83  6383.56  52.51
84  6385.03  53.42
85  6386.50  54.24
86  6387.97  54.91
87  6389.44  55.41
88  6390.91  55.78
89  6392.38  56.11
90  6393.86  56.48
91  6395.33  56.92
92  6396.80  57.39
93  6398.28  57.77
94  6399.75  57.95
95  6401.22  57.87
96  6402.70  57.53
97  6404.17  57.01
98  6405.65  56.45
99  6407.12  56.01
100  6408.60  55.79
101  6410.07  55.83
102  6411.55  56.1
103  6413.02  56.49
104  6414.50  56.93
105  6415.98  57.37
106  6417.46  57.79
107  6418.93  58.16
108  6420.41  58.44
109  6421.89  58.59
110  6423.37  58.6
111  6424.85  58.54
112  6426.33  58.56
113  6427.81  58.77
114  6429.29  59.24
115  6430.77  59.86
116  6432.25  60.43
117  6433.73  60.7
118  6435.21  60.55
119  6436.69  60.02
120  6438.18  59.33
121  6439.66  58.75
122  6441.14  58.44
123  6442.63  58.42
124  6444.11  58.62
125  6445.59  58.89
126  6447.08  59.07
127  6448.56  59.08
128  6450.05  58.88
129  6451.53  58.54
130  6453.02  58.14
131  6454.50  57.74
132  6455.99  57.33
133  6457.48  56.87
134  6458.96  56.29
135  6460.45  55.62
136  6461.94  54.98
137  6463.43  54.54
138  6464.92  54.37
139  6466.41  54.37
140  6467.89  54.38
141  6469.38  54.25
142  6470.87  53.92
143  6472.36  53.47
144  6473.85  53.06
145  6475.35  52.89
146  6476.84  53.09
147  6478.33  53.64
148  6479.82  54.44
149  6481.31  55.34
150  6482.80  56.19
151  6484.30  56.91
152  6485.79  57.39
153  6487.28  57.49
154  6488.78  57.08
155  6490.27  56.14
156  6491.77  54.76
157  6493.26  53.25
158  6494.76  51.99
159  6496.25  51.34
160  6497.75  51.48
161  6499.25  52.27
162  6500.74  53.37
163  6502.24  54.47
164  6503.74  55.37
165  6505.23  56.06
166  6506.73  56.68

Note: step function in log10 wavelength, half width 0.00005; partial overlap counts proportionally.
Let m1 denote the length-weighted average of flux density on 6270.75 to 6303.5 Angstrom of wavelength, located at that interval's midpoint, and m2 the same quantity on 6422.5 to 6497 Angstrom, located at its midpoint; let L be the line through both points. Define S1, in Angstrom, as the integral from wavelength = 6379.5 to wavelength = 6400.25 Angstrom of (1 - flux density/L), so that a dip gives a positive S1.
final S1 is 0.4 Angstrom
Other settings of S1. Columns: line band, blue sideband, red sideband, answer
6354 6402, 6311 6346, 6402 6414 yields 2.0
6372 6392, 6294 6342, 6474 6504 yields 1.2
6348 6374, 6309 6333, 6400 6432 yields 1.4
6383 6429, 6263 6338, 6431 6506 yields -0.6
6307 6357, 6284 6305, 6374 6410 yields 0.5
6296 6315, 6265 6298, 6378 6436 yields -1.0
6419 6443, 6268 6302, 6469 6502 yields -2.1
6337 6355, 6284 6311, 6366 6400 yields 0.0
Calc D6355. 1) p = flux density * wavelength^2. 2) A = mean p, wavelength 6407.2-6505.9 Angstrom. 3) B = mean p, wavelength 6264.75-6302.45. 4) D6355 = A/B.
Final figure 1.08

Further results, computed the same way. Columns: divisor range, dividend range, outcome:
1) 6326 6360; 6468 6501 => 1.03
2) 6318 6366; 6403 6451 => 1.09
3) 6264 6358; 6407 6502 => 1.06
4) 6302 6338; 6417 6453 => 1.08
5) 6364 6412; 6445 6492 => 1.05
